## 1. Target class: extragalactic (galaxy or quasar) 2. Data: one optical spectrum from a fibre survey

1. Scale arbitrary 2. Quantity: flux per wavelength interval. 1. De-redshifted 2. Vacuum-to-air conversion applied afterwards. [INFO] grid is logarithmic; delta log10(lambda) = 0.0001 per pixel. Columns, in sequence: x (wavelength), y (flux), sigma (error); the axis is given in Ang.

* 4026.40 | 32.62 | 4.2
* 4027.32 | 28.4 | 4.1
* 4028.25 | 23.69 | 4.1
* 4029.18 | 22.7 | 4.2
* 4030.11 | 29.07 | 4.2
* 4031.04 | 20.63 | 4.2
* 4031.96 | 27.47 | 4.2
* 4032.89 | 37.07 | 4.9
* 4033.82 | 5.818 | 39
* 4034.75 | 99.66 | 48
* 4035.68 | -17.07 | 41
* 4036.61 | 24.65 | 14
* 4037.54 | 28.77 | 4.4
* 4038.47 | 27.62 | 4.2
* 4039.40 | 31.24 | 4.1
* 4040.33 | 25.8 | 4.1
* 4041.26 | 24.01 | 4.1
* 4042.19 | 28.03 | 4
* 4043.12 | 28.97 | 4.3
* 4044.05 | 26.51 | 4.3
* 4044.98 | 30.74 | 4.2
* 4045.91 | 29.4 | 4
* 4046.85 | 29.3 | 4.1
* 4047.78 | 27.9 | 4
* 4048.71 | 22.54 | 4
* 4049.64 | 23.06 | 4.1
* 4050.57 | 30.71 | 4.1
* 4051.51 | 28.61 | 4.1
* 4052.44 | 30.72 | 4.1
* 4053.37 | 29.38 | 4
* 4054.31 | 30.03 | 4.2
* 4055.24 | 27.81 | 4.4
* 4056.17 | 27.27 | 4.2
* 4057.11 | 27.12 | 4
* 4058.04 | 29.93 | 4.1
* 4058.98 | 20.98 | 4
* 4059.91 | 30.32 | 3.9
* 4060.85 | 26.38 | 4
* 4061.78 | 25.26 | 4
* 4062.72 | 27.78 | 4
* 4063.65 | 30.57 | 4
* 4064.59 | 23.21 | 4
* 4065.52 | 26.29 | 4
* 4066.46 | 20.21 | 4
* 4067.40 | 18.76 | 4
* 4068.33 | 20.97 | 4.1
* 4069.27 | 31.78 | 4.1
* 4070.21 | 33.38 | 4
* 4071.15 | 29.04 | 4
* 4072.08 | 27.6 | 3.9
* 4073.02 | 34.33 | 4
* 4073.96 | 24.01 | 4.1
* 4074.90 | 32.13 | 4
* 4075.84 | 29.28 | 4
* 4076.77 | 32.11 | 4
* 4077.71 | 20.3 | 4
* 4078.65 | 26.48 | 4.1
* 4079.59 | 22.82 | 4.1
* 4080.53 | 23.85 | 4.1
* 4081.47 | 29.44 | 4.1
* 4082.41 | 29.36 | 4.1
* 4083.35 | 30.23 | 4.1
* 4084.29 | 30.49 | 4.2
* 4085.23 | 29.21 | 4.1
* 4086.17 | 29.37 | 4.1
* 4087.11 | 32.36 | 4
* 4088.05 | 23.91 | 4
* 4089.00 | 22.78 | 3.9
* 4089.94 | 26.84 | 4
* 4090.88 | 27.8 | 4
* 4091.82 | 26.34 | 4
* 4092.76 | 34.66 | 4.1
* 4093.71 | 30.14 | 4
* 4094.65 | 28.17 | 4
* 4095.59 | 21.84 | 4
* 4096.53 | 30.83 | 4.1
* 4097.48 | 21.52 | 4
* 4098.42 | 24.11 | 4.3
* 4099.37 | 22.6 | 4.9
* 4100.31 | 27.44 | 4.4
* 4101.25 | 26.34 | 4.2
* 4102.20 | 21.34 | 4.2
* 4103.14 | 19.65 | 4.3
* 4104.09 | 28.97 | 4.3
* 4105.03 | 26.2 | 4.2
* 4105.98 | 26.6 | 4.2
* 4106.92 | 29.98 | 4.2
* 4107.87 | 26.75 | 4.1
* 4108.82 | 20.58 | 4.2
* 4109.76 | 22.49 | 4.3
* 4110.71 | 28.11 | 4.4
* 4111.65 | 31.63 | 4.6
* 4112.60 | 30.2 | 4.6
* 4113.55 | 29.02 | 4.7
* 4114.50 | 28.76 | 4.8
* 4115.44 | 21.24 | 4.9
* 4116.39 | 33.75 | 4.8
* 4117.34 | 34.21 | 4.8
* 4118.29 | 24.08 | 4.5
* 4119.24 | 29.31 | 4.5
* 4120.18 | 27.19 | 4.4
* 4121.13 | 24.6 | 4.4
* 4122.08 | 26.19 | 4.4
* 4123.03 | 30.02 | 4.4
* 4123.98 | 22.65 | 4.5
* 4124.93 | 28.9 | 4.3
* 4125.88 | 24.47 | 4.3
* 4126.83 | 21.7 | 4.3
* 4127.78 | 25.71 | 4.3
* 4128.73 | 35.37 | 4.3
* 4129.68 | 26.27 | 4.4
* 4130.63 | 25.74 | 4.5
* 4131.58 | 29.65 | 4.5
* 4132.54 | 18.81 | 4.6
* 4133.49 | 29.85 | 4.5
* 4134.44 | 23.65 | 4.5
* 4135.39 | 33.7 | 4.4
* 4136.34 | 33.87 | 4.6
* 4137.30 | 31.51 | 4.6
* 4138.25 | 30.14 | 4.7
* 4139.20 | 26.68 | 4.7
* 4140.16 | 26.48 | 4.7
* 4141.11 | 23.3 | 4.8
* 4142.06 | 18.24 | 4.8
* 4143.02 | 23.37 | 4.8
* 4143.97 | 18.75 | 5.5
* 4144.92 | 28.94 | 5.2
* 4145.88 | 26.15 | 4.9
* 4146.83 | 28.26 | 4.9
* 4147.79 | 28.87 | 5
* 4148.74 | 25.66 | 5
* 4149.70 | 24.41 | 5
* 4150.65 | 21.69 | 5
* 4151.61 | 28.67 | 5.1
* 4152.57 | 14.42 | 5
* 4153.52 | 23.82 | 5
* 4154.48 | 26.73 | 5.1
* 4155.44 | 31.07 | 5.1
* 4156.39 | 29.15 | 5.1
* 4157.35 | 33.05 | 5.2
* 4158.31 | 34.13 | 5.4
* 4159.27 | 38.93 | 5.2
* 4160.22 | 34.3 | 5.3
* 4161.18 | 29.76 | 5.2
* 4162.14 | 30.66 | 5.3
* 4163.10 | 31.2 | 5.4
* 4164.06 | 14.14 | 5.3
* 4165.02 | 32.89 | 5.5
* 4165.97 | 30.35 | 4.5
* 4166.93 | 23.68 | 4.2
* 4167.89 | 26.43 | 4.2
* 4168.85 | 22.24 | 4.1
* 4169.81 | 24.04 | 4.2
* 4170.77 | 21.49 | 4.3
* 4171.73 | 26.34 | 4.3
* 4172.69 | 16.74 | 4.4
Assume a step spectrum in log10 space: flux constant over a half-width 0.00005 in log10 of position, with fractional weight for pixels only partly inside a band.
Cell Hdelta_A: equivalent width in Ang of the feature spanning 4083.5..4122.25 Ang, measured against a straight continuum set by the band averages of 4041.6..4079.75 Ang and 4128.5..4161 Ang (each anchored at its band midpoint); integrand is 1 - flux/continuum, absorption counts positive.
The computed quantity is 0.5 Ang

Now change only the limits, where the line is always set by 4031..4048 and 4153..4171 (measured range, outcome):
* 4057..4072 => 1.1 Ang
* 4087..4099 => 0.7 Ang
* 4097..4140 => 2.2 Ang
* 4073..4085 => 0.2 Ang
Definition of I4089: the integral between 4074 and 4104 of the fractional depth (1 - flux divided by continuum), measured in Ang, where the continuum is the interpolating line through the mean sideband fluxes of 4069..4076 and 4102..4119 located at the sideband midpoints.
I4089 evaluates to 2.0 Ang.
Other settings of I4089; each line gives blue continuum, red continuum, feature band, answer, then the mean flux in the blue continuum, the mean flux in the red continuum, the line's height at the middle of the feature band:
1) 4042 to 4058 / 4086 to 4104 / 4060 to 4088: -0.4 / 28.2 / 26.2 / 27.1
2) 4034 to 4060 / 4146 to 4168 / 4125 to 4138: 0.1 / 28.4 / 27.9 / 28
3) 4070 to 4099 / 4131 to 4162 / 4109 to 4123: -0.1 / 27.8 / 27.4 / 27.6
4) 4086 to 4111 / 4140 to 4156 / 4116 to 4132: -1.4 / 26.2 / 24.6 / 25.4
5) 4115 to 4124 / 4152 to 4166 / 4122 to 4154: 2.4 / 27.6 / 28.9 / 28.2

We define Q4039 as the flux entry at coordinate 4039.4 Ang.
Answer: 31.24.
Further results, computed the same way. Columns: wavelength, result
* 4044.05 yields 26.51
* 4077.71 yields 20.3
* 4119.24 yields 29.31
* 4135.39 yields 33.7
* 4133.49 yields 29.85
